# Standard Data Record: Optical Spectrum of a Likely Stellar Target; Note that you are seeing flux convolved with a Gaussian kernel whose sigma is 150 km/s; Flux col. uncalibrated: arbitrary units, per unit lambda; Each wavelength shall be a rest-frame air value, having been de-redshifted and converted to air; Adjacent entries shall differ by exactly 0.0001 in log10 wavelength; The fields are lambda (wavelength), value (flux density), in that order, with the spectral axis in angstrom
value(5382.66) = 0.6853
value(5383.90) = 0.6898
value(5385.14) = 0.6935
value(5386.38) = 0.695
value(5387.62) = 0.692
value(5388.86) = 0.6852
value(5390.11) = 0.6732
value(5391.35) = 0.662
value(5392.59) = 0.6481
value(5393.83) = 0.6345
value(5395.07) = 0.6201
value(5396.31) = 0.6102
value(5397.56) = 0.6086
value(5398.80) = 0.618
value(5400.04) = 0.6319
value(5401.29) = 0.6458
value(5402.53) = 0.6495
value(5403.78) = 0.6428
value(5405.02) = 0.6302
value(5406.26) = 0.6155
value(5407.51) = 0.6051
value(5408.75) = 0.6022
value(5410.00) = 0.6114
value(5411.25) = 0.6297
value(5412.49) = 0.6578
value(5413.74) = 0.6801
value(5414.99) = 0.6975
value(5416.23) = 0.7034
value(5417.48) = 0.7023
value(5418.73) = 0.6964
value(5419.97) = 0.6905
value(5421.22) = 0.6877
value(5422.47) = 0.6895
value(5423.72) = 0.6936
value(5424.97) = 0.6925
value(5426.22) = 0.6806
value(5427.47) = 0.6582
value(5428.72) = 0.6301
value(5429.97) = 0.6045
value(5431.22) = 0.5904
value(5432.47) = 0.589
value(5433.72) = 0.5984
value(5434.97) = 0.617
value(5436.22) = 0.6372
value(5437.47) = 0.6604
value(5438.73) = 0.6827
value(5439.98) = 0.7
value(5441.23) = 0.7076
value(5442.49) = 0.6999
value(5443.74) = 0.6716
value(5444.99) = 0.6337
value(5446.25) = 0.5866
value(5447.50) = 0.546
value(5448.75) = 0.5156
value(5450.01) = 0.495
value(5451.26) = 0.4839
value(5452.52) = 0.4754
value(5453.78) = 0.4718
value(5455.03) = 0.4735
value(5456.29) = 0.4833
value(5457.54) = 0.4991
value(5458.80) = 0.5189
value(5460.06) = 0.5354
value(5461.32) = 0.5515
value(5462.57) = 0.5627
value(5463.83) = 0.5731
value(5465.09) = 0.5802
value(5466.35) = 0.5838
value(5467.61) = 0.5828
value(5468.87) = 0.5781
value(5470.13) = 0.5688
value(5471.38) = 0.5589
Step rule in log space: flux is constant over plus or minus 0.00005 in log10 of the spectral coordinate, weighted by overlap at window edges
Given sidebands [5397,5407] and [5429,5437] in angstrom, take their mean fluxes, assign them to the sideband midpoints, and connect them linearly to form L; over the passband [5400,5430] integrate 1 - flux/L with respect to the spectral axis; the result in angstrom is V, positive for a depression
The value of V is -1.8 angstrom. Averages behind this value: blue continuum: 0.63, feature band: 0.659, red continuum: 0.609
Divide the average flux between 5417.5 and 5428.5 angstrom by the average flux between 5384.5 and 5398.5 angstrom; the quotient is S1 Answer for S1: 1.0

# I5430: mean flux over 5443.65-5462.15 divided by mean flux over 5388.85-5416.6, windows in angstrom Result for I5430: 0.8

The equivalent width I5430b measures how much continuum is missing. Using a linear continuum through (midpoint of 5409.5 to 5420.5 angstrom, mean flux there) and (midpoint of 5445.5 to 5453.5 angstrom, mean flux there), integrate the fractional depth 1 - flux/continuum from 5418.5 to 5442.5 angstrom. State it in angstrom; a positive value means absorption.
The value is -2.2 angstrom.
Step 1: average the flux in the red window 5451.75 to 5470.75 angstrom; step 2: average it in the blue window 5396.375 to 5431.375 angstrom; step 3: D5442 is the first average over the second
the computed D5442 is 0.82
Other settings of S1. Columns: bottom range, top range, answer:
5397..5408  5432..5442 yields 1.04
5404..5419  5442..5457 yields 0.83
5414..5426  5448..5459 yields 0.71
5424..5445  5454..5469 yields 0.83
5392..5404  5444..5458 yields 0.82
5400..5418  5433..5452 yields 0.95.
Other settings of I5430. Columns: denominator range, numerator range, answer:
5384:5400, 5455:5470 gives 0.84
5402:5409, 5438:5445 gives 1.10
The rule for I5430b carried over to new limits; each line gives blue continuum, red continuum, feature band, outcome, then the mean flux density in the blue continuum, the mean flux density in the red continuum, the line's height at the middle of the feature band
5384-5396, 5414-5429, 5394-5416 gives 1.4 angstrom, 0.667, 0.686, 0.676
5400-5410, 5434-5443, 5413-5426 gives -1.0 angstrom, 0.626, 0.669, 0.645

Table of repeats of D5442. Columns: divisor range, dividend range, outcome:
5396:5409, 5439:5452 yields 0.97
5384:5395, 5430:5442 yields 0.96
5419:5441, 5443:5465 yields 0.82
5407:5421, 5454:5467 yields 0.81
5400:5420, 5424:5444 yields 1.00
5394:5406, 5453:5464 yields 0.82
